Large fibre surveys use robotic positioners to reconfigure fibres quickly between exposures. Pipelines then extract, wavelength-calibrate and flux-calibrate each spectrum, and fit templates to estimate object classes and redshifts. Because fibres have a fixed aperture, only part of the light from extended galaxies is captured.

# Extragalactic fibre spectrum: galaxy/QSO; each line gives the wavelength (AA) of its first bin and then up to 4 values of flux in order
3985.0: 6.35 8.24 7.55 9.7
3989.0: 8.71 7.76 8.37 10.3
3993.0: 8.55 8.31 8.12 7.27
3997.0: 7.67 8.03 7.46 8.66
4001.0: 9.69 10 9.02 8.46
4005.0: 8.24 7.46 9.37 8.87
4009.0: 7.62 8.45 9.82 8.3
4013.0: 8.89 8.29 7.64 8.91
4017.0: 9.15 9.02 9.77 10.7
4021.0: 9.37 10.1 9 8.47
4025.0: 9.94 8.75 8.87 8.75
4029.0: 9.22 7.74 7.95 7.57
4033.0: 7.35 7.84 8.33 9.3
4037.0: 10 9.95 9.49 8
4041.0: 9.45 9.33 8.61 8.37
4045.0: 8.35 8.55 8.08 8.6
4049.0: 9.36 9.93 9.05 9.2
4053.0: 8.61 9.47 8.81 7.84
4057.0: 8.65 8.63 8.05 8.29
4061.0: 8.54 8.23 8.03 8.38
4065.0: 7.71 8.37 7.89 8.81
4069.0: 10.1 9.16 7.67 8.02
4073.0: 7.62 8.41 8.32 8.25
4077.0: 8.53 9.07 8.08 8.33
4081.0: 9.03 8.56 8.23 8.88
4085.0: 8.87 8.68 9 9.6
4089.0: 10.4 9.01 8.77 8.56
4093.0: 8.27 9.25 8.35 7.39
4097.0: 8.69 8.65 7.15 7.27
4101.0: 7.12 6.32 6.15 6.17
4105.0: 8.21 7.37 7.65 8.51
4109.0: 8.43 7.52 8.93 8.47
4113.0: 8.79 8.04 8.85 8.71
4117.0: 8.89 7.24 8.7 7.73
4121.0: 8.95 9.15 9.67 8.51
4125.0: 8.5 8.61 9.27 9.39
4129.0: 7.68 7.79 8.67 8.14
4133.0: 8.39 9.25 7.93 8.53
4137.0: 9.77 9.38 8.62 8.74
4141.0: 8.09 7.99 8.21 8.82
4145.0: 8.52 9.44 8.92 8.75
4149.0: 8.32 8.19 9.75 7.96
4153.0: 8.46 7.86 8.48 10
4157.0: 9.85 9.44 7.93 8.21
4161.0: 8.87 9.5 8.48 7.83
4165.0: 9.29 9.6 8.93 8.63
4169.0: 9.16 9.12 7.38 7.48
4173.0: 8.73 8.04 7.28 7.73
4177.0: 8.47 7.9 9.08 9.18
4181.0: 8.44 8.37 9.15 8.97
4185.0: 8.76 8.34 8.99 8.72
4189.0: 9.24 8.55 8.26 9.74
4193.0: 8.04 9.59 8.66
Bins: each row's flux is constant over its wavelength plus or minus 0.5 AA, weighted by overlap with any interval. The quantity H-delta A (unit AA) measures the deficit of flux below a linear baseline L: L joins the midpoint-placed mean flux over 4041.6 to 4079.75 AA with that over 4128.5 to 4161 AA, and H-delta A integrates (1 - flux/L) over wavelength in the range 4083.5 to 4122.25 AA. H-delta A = 1.4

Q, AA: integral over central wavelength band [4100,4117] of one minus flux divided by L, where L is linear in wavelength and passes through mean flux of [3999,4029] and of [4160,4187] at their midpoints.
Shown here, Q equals 1.7 AA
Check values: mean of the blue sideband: 8.93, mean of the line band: 7.84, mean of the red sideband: 8.57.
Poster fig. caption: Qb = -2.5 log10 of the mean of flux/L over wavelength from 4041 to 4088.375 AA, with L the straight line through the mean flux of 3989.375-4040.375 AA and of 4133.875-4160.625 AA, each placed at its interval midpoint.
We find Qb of 0.01 mag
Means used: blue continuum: 8.71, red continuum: 8.71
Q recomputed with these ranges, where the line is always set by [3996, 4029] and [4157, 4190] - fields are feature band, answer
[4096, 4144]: 2.3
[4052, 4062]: 0.2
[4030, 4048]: 0.4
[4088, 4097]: -0.1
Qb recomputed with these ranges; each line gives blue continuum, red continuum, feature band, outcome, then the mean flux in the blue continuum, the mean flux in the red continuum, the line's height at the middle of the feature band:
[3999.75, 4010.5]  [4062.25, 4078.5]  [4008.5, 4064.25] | -0.03 mag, 8.71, 8.39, 8.56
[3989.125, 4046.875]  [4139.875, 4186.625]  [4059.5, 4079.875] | 0.04 mag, 8.71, 8.61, 8.68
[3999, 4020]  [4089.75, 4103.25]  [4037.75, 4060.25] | -0.05 mag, 8.8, 7.94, 8.41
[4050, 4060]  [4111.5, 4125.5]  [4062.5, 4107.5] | 0.05 mag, 8.74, 8.59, 8.67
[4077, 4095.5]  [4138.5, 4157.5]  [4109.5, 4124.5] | 0.03 mag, 8.82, 8.68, 8.75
